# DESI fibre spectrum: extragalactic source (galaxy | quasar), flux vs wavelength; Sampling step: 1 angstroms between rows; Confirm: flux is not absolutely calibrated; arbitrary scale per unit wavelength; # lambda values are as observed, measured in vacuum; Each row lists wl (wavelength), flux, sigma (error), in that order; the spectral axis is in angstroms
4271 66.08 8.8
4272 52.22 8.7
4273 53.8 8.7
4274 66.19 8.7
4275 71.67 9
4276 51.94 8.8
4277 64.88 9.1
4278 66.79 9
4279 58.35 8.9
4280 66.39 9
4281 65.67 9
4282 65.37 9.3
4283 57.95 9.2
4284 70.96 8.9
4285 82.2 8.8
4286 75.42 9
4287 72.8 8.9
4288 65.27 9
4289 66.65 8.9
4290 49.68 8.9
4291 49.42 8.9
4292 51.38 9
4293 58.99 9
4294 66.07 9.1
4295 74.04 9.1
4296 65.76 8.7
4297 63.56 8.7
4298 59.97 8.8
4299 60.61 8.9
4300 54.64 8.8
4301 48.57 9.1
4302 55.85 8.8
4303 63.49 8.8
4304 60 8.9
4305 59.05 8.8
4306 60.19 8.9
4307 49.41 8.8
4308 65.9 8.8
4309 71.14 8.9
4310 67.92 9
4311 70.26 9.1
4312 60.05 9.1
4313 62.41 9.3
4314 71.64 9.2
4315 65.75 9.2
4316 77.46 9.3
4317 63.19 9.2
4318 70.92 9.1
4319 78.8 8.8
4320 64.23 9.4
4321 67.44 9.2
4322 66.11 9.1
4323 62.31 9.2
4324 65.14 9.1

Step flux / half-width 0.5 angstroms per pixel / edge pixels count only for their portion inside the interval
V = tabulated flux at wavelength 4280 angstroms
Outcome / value 66.39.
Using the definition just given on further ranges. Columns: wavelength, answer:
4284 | 70.96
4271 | 66.08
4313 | 62.41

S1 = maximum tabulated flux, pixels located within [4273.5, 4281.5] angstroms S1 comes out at 71.67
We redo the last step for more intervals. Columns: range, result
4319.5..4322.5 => 67.44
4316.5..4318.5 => 70.92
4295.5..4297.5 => 65.76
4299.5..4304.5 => 63.49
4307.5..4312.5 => 71.14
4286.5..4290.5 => 72.8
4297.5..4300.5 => 60.61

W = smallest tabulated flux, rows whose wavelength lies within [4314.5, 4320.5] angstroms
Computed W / 63.19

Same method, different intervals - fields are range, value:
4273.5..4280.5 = 51.94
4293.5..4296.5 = 65.76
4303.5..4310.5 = 49.41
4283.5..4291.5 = 49.42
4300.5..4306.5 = 48.57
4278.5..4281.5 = 58.35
